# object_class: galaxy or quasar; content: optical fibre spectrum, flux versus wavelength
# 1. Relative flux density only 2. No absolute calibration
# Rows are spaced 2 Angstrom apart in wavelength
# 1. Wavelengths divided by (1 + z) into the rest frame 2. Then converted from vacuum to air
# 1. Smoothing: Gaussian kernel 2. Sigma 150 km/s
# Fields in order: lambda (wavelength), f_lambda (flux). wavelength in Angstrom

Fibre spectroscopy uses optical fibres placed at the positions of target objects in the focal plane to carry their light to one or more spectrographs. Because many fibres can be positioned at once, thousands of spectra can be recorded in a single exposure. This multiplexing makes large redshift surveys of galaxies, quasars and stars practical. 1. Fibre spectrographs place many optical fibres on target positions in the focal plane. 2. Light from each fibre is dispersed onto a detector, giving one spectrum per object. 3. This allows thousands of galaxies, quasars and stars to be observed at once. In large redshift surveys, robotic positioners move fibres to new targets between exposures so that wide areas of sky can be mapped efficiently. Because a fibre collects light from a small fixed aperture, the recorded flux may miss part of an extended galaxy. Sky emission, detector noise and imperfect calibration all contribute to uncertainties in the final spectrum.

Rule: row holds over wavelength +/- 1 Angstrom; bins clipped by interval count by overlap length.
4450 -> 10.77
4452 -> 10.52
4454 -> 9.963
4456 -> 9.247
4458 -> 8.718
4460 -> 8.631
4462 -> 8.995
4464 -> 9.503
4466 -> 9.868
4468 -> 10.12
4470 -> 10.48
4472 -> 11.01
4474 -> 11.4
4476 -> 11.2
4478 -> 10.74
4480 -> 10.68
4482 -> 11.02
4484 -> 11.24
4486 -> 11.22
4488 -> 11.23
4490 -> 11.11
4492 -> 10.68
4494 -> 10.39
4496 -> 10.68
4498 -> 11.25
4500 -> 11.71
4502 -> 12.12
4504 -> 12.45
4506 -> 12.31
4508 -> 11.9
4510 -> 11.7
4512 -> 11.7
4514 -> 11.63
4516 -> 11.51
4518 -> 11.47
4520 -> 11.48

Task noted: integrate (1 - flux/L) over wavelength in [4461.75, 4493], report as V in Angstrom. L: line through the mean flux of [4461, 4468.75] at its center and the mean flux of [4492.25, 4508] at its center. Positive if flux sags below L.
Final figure -1.2 Angstrom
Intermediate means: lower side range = 9.61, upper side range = 11.5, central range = 10.7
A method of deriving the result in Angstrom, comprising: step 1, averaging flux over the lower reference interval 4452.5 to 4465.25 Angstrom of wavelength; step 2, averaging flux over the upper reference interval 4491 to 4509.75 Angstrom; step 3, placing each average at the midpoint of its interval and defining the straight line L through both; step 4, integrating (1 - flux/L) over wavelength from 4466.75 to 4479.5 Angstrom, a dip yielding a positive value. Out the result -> -1.0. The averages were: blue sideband 9.24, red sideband 11.5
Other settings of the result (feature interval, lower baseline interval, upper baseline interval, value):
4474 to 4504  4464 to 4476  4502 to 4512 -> 0.4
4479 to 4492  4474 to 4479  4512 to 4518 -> 0.1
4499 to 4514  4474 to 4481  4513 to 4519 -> -0.8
